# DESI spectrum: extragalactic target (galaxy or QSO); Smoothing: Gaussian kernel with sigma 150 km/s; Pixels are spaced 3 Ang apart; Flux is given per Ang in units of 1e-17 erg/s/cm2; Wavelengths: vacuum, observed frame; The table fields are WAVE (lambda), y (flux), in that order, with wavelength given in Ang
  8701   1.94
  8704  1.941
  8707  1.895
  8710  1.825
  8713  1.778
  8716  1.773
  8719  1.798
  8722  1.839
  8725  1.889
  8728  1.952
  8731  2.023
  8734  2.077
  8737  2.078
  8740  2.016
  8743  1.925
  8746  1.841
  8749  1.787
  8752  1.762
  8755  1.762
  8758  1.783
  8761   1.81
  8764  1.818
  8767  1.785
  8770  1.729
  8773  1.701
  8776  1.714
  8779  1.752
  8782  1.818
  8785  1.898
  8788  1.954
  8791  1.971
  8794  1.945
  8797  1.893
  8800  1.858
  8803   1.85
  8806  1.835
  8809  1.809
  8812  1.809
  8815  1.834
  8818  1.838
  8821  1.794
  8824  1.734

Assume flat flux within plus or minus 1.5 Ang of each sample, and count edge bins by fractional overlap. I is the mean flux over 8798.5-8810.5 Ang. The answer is 1.84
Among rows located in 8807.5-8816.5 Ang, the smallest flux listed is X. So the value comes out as 1.809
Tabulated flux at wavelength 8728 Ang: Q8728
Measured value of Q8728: 1.952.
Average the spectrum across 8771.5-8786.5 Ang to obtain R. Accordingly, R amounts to 1.78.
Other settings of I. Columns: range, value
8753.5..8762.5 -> 1.78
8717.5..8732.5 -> 1.9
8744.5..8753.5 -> 1.8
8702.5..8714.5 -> 1.86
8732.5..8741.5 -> 2.06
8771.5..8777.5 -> 1.71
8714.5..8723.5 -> 1.8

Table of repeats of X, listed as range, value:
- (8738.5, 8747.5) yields 1.841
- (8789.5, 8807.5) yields 1.835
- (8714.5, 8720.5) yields 1.773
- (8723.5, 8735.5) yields 1.889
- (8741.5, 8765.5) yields 1.762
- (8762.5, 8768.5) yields 1.785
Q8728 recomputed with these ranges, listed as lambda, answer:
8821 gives 1.794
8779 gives 1.752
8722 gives 1.839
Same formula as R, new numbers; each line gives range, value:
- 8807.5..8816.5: 1.82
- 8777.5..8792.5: 1.88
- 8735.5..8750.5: 1.93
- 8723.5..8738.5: 2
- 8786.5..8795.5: 1.96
